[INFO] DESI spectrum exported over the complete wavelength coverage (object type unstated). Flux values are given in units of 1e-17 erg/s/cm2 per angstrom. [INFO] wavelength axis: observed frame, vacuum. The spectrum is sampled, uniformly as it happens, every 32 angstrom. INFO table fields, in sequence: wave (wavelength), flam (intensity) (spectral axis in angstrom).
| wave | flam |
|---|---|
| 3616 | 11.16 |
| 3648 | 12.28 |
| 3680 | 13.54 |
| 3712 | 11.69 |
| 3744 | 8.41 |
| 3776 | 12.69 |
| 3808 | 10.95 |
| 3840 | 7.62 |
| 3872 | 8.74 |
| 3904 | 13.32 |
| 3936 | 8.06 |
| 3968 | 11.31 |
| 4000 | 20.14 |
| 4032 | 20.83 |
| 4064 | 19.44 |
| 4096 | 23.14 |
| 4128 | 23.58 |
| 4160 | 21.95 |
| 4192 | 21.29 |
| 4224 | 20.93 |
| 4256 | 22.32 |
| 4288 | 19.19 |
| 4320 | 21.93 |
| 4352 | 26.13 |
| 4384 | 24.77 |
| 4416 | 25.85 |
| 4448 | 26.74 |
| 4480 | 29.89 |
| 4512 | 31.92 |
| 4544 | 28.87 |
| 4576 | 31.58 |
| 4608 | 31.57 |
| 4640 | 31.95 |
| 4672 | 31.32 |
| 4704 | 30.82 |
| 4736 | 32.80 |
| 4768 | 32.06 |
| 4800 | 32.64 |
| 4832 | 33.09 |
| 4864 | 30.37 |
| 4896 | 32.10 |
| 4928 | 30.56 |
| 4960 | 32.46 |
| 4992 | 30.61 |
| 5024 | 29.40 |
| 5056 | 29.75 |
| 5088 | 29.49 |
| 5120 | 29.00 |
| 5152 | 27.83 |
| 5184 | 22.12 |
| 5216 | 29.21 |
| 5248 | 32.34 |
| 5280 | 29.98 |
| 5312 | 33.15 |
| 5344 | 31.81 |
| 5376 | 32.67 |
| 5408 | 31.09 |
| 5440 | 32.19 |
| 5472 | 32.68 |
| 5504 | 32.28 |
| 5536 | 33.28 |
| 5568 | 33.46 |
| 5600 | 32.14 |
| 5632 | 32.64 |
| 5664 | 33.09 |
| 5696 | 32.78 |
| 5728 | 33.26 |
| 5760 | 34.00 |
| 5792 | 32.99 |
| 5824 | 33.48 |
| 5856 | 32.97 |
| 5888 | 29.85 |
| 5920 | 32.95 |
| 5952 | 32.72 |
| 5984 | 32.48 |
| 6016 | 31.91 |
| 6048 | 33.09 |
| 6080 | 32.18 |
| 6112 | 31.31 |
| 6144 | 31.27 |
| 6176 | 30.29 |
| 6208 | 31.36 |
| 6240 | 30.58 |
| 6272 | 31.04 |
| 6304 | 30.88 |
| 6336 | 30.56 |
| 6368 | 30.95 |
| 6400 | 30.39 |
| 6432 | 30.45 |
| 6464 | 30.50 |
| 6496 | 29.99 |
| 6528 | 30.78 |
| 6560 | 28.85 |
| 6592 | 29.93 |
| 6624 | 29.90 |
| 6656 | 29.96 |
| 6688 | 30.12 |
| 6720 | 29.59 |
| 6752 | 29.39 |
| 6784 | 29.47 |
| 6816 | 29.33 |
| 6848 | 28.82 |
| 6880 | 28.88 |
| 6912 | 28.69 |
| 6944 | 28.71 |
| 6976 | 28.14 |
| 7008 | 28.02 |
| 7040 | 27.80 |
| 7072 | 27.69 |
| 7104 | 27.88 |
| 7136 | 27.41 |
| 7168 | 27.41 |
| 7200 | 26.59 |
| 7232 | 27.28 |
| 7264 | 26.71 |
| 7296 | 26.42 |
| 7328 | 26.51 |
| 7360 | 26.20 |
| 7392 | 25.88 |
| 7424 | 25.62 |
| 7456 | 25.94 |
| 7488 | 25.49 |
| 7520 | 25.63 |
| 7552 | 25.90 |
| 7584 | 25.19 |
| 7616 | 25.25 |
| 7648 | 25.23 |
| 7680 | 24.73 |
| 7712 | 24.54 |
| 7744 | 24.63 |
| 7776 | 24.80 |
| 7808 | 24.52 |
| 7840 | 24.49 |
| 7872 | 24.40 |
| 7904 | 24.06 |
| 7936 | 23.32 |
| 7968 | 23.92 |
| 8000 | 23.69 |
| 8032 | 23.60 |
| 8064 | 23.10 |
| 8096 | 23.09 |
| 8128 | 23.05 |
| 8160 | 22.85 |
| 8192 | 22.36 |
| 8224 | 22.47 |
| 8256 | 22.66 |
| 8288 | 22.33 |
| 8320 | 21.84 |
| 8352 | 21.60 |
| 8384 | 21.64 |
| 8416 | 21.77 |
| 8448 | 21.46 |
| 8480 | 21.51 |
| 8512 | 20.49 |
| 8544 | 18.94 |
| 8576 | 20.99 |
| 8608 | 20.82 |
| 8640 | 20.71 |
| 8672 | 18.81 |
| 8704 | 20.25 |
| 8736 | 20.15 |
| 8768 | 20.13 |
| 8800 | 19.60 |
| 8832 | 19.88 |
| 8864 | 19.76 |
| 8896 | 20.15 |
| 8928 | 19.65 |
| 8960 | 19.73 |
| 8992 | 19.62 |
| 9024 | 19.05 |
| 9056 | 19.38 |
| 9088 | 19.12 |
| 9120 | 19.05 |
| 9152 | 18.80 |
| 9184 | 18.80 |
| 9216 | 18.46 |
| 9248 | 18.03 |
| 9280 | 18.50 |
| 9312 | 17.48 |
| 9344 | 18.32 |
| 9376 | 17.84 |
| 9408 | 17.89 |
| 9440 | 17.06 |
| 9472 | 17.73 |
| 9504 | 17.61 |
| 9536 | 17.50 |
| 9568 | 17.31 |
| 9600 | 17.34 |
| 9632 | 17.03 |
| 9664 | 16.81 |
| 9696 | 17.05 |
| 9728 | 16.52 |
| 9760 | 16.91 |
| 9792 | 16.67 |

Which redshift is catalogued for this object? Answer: 0.00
